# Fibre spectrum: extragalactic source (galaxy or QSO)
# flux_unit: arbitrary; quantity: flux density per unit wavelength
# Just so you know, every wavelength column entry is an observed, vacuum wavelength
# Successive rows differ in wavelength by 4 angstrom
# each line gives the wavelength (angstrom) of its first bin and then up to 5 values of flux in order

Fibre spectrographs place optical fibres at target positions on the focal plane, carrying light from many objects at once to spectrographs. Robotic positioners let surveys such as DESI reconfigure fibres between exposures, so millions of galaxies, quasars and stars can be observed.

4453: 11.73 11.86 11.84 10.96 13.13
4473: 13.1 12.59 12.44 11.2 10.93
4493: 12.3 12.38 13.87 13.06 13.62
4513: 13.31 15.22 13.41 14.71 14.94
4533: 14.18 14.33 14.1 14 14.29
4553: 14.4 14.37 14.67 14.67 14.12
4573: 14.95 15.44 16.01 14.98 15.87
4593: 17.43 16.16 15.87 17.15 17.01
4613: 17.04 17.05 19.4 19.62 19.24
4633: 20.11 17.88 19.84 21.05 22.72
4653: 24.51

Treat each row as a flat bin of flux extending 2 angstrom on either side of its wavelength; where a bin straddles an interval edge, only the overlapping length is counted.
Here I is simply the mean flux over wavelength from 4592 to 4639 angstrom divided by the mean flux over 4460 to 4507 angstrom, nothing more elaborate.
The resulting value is 1.4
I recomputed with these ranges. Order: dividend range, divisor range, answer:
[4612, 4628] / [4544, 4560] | 1.29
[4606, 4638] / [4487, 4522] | 1.40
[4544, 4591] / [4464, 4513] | 1.18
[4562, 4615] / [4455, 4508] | 1.29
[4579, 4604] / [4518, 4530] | 1.12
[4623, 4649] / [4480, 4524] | 1.54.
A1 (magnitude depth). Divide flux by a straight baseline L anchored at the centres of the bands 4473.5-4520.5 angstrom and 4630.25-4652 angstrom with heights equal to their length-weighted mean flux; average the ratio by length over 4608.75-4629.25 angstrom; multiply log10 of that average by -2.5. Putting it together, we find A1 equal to 0.06 mag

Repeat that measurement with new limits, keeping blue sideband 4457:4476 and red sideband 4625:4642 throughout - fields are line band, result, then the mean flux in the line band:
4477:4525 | 0.06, 12.9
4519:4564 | 0.08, 14.3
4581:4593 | 0.10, 15.9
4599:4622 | 0.07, 17.2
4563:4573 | 0.14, 14.5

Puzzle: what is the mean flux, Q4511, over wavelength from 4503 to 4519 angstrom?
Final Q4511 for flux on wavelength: 13.8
